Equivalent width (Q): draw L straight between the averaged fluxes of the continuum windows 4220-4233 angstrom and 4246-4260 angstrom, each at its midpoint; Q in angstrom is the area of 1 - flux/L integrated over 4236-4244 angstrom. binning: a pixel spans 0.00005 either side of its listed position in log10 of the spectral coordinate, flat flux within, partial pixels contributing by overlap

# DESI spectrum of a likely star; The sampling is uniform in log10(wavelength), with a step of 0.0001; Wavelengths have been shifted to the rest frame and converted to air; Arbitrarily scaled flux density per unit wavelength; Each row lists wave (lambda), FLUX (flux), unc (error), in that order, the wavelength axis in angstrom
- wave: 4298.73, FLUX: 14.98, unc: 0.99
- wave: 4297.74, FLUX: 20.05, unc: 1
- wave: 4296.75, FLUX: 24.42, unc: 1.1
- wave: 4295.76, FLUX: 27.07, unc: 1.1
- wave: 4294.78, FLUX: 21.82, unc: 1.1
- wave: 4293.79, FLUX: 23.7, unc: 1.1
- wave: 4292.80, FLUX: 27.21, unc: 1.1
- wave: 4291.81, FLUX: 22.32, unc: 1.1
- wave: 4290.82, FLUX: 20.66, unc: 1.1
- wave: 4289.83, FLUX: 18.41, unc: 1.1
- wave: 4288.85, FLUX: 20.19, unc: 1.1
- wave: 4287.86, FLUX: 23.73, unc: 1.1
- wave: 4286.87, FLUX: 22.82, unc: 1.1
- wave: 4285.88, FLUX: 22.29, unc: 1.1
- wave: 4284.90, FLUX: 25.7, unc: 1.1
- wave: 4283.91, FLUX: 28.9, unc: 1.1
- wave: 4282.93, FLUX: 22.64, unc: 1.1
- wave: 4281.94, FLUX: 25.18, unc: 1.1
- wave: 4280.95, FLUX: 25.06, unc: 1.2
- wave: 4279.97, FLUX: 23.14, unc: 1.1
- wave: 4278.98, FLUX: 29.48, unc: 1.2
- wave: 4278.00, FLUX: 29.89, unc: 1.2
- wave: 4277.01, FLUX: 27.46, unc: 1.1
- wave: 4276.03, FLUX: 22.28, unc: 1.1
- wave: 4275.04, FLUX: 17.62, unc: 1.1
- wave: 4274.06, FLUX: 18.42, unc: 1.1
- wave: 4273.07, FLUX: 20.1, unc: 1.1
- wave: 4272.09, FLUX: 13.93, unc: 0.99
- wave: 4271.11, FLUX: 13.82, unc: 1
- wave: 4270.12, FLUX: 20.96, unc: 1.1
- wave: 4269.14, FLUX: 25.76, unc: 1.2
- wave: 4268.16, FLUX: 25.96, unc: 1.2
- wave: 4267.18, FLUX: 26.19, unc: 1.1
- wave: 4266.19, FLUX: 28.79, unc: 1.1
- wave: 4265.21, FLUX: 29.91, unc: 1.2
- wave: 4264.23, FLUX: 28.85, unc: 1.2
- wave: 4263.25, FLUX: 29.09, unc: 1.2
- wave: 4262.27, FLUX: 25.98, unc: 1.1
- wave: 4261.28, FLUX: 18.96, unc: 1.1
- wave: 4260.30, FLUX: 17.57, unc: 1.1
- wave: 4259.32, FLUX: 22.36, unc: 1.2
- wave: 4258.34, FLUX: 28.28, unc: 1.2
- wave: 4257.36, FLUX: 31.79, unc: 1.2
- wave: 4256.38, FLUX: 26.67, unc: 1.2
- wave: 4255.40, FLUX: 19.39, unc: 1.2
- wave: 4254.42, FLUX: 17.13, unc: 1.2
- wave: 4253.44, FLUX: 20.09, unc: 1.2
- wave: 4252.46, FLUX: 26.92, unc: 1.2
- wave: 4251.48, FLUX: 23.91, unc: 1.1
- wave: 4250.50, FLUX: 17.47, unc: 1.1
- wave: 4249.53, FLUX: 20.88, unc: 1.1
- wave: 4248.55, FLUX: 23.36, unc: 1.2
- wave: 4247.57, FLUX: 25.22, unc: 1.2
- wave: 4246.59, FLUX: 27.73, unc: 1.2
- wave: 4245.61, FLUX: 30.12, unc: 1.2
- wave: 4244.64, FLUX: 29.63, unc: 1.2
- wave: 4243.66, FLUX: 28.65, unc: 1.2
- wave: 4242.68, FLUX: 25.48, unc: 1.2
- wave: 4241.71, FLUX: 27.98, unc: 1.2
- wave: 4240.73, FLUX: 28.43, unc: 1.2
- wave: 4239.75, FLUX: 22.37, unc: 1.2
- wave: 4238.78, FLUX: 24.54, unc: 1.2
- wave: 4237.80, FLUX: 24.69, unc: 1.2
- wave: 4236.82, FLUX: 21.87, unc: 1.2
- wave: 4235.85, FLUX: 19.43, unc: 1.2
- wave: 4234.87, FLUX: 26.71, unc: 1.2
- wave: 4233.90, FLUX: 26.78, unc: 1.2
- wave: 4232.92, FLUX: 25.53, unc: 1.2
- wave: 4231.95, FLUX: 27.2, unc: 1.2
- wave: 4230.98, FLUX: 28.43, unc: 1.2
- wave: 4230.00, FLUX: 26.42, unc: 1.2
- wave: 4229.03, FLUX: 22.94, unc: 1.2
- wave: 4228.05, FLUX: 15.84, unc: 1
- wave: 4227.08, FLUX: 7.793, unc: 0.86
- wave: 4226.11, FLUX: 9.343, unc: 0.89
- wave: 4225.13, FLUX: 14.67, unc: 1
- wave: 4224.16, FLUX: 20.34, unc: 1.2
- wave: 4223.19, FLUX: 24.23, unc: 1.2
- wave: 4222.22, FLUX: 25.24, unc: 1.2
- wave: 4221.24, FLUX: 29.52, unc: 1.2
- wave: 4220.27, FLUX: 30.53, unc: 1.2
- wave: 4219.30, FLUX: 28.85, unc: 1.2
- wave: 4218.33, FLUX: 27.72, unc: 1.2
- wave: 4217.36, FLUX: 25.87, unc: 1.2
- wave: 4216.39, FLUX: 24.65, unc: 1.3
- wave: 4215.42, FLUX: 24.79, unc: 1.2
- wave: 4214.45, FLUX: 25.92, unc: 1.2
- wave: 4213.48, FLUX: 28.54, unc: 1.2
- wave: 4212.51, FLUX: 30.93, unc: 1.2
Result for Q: -0.9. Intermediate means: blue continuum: 21.8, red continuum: 23.6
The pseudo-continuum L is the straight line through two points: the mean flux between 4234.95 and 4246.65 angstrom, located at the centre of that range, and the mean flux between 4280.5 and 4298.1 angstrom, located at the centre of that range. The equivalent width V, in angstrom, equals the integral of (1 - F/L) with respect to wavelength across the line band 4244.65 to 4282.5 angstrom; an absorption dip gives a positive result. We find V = 1.3 angstrom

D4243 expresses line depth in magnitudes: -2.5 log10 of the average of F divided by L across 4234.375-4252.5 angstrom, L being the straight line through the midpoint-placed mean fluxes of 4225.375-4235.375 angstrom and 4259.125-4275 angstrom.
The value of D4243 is -0.14 mag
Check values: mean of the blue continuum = 21.5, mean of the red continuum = 22.8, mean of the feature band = 25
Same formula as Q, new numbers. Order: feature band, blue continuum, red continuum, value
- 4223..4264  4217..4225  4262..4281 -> 2.81 angstrom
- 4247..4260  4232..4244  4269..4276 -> -0.66 angstrom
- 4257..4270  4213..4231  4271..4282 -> -1.94 angstrom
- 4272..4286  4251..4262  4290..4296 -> -0.32 angstrom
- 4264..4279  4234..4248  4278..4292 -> 0.65 angstrom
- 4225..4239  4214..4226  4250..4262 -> 1.38 angstrom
